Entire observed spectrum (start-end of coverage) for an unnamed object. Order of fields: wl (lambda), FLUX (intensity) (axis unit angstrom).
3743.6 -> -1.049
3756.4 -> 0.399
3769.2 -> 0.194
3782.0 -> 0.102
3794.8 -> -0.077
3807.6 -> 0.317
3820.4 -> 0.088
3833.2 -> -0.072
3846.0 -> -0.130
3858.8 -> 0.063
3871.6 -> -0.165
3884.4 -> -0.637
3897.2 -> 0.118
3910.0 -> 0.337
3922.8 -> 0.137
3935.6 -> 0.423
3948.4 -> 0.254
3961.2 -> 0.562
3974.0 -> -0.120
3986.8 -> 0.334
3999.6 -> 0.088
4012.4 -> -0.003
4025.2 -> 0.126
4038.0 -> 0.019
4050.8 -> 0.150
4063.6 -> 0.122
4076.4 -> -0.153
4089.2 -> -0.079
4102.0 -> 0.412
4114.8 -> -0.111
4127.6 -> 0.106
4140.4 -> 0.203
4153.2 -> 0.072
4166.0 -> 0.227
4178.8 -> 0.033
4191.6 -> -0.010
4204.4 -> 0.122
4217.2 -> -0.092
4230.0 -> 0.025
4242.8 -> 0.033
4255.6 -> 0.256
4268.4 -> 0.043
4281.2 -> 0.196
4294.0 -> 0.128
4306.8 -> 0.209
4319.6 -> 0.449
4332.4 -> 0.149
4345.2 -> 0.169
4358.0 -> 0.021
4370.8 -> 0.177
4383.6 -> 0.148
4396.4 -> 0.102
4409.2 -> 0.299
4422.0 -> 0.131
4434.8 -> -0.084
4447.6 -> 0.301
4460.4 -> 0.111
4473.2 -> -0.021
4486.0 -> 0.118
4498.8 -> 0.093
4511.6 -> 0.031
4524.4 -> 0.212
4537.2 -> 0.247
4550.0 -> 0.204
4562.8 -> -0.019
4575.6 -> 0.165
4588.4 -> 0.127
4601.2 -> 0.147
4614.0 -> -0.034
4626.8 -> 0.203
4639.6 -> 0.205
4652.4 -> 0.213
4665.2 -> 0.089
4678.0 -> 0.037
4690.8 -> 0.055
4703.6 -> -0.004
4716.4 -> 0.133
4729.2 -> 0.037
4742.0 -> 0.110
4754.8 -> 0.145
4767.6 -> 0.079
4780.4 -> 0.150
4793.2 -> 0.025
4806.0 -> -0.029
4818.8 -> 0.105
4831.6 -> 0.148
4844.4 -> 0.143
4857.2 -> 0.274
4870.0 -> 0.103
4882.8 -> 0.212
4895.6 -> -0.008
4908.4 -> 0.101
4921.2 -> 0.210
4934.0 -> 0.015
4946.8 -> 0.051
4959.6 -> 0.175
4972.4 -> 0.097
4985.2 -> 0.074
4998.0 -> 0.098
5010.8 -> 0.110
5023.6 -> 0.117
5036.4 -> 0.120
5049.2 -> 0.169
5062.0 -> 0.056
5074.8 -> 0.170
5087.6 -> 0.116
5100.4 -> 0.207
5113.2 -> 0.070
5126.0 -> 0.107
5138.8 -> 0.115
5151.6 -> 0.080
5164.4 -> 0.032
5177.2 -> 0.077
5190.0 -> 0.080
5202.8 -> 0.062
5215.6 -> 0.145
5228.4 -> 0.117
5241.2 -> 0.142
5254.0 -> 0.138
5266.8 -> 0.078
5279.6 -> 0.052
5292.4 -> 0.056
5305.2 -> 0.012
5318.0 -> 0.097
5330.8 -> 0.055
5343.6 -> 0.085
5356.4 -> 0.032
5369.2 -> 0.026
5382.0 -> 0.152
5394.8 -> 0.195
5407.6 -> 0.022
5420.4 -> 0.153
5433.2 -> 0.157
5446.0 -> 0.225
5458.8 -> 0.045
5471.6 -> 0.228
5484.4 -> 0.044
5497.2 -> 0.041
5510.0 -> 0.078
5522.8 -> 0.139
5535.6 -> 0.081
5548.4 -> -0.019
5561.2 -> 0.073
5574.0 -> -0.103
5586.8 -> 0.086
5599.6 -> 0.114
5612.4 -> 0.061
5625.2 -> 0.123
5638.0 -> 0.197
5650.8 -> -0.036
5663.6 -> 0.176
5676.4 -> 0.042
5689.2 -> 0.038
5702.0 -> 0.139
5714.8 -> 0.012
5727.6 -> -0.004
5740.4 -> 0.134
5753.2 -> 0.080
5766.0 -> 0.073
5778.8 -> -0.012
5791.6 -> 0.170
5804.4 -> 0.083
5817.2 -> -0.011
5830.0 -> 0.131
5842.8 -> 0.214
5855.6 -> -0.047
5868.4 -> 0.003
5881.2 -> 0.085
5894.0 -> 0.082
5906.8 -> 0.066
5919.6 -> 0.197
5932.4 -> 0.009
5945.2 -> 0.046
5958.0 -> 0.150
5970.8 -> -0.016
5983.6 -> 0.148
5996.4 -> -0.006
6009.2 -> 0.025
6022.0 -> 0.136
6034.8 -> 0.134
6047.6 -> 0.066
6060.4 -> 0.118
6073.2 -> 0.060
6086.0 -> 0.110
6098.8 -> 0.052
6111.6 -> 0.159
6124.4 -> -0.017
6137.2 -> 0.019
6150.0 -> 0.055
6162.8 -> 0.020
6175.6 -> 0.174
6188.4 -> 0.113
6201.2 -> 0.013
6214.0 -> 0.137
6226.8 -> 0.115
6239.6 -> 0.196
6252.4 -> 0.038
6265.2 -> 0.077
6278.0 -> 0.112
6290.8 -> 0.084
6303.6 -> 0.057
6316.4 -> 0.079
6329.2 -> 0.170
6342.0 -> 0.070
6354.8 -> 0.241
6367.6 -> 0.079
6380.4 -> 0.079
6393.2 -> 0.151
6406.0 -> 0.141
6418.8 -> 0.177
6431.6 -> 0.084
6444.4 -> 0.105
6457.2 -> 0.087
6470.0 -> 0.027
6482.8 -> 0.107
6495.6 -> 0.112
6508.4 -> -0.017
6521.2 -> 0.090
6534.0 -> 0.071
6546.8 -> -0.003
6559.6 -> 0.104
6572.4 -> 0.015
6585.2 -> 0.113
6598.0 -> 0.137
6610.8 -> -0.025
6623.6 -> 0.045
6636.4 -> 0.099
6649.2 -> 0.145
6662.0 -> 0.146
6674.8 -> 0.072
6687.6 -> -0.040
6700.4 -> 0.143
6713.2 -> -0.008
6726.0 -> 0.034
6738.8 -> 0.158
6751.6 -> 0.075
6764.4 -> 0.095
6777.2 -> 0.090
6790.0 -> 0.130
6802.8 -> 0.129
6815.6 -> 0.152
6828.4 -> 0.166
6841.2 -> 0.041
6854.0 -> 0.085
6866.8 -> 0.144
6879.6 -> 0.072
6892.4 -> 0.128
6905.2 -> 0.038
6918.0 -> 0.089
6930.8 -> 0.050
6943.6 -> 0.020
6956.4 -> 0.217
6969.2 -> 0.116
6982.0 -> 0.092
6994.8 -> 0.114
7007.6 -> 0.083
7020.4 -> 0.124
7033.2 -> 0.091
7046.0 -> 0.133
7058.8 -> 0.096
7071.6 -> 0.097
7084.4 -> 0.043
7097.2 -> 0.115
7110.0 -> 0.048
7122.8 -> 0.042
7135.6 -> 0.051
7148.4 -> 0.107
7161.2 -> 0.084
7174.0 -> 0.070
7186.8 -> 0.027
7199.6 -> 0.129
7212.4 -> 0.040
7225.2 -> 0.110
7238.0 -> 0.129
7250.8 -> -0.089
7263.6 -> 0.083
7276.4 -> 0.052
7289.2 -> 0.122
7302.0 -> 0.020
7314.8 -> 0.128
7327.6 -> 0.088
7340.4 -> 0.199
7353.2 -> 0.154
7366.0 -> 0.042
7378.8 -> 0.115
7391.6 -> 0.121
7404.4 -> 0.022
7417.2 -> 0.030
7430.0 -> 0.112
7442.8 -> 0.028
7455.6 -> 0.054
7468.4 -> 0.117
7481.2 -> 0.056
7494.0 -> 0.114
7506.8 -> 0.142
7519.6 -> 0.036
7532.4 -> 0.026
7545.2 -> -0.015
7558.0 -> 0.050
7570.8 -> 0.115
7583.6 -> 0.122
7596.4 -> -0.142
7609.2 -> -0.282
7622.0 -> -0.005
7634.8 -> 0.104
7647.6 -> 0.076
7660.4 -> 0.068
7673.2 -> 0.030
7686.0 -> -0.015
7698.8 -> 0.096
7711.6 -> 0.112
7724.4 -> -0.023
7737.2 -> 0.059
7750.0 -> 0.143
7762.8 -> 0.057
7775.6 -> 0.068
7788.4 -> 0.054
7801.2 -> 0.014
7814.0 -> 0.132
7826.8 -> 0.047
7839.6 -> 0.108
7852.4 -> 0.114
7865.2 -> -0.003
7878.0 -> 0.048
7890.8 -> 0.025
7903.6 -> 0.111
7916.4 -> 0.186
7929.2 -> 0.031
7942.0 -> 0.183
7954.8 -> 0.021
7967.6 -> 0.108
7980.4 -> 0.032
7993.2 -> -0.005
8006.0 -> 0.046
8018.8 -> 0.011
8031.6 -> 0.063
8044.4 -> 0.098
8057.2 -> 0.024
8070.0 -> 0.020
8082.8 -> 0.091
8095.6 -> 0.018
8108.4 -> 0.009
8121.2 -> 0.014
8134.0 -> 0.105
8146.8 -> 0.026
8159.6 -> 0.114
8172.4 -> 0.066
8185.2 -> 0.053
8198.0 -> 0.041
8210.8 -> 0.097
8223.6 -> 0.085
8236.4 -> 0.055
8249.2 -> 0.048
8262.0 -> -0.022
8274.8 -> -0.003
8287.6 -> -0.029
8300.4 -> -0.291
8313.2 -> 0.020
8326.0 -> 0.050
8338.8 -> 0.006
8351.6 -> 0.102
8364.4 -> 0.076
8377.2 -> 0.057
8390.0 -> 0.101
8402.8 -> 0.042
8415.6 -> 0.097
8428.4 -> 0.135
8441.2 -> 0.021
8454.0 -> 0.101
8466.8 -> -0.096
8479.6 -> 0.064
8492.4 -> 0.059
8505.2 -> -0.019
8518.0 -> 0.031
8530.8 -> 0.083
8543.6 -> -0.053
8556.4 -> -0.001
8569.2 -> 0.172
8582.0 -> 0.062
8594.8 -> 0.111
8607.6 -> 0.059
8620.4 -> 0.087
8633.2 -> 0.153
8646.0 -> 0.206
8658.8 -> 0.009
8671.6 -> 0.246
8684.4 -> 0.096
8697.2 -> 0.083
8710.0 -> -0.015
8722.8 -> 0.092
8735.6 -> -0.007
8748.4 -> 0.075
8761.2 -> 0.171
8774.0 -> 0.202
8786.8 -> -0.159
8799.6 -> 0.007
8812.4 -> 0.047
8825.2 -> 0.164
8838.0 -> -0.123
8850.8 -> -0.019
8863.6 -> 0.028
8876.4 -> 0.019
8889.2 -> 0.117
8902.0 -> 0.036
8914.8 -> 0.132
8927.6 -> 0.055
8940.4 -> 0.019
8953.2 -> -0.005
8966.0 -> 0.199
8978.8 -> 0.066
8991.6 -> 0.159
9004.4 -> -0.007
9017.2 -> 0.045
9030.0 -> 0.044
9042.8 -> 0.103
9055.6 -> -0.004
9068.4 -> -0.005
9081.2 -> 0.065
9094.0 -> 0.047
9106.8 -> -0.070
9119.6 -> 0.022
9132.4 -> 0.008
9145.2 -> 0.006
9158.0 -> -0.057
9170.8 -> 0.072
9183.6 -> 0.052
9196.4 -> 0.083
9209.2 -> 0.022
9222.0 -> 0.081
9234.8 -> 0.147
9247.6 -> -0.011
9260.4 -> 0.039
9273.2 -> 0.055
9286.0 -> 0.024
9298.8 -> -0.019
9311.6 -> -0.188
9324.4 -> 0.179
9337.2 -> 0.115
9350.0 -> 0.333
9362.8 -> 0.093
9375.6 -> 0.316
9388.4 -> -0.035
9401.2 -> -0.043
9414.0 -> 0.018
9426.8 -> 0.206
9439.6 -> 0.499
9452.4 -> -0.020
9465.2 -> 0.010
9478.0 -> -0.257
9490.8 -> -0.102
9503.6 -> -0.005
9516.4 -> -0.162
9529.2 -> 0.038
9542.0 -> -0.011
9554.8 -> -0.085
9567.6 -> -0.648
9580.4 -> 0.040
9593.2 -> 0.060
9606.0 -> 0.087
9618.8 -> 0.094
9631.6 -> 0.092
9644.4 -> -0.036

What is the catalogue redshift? 0.59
